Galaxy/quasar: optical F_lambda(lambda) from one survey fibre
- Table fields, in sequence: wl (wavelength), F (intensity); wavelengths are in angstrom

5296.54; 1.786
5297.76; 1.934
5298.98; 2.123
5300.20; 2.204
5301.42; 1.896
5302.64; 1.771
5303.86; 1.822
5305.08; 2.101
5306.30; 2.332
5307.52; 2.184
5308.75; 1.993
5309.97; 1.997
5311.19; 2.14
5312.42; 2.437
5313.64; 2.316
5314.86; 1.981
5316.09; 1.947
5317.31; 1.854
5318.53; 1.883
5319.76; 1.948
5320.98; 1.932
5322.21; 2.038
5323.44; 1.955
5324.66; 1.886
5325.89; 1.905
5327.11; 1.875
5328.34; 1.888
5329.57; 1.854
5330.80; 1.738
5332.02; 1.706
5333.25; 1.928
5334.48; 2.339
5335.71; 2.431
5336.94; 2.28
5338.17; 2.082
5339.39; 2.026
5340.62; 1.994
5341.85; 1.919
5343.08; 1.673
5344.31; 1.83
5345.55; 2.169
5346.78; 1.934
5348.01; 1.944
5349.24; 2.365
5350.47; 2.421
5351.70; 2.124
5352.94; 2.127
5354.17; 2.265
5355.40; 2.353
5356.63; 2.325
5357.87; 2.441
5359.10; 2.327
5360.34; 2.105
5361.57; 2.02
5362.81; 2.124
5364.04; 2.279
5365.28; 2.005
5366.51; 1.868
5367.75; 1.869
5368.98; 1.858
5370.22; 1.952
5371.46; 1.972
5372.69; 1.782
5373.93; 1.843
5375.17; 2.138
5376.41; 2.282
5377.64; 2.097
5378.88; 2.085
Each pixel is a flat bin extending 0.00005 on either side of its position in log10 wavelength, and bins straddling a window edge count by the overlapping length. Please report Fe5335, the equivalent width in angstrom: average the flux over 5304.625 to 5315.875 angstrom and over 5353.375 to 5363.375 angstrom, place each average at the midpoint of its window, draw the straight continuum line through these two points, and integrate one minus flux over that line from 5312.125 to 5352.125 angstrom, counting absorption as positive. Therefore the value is 3.3 angstrom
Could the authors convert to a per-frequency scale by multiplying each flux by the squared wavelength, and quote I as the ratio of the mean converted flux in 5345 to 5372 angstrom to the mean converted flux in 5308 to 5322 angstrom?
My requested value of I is 1.06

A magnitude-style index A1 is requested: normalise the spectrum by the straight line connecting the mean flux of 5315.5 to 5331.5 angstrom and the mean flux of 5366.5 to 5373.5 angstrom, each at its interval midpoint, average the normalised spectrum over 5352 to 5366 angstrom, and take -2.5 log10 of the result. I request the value -0.17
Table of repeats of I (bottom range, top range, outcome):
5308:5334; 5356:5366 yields 1.14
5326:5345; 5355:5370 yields 1.09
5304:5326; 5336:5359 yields 1.06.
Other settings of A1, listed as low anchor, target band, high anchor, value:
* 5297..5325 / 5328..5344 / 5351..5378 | 0.04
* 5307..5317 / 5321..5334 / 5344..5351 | 0.13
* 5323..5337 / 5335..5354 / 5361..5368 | -0.05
